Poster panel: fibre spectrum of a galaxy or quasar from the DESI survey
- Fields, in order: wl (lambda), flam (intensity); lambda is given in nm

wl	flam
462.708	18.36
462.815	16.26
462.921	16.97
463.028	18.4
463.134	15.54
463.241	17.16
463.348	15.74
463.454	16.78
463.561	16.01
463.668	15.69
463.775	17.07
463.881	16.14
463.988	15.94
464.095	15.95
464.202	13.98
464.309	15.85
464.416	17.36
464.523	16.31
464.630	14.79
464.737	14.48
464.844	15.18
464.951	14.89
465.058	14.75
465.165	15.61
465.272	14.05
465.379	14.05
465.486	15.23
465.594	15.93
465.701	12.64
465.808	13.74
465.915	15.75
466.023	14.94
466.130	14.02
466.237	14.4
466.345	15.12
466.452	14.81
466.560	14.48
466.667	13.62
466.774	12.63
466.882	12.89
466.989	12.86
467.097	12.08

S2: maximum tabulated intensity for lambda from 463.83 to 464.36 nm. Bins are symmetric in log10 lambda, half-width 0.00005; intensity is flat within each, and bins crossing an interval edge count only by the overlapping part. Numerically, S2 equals 16.14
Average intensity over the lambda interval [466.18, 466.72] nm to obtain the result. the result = 14.5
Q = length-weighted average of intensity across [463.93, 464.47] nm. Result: 15.8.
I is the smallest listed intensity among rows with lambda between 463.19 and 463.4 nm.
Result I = 15.74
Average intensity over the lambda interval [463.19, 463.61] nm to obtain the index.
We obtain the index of 16.4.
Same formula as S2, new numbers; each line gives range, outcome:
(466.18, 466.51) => 15.12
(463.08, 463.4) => 17.16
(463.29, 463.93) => 17.07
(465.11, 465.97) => 15.93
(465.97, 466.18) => 14.94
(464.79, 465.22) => 15.61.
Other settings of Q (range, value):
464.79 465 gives 15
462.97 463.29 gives 17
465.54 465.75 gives 14.3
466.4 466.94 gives 13.7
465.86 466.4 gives 14.8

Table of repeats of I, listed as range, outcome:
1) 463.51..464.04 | 15.69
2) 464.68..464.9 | 14.48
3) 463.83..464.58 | 13.98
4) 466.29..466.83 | 12.63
